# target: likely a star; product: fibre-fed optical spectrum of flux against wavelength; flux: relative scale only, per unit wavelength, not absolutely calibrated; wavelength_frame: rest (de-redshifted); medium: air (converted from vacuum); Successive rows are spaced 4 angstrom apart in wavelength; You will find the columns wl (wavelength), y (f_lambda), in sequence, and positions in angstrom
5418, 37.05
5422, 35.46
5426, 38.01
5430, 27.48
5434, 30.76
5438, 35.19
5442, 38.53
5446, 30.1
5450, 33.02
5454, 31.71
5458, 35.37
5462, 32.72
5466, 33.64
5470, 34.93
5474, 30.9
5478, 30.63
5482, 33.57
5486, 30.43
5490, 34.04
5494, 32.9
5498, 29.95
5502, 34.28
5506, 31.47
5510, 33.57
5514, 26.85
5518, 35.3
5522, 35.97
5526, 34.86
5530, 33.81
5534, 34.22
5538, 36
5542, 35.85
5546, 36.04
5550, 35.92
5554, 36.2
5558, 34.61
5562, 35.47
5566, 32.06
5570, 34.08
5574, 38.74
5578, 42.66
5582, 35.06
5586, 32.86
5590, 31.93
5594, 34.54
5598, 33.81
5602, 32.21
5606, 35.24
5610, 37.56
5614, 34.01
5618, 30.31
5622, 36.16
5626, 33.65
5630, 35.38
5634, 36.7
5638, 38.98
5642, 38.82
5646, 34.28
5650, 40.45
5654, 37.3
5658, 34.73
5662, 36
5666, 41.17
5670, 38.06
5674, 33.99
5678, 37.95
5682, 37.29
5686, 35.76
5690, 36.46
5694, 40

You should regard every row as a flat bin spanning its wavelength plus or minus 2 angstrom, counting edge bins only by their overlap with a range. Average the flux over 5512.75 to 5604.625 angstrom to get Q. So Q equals 34.8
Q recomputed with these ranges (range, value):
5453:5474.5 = 33.4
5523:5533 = 34.5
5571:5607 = 35.2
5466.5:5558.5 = 33.6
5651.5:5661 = 36.2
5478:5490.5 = 32.2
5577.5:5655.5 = 35.4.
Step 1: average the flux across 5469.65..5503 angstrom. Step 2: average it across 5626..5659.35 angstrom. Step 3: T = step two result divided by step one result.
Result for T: 1.15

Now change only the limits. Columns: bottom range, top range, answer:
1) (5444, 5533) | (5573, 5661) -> 1.09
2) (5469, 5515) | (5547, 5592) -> 1.11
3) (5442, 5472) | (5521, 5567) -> 1.05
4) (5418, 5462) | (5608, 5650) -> 1.06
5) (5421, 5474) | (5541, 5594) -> 1.06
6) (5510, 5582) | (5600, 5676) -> 1.03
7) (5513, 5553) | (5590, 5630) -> 0.98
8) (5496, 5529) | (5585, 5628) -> 1.03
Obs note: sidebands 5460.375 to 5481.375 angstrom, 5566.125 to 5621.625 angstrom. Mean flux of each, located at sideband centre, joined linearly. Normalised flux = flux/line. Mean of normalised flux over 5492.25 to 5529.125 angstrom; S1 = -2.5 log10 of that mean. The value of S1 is 0.02 mag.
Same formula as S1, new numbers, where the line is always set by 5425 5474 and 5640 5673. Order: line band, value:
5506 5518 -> 0.108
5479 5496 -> 0.046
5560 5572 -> 0.055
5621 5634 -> 0.050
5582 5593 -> 0.094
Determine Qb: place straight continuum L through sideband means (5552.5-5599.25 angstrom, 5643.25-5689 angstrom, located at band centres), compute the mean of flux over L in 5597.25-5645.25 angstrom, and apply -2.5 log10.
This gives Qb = 0.03 mag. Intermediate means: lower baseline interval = 35.2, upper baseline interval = 37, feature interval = 35.2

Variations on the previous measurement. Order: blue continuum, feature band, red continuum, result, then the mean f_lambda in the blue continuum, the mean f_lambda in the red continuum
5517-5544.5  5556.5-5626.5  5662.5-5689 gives 0.039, 35.2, 37.3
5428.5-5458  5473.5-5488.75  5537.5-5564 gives 0.073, 32.7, 35.7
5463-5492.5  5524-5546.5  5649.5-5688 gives -0.034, 32.6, 37.1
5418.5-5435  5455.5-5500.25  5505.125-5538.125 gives 0.027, 33.4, 33.5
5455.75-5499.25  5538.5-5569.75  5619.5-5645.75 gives -0.021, 32.7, 36.3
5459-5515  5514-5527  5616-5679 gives -0.030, 32.3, 36.5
